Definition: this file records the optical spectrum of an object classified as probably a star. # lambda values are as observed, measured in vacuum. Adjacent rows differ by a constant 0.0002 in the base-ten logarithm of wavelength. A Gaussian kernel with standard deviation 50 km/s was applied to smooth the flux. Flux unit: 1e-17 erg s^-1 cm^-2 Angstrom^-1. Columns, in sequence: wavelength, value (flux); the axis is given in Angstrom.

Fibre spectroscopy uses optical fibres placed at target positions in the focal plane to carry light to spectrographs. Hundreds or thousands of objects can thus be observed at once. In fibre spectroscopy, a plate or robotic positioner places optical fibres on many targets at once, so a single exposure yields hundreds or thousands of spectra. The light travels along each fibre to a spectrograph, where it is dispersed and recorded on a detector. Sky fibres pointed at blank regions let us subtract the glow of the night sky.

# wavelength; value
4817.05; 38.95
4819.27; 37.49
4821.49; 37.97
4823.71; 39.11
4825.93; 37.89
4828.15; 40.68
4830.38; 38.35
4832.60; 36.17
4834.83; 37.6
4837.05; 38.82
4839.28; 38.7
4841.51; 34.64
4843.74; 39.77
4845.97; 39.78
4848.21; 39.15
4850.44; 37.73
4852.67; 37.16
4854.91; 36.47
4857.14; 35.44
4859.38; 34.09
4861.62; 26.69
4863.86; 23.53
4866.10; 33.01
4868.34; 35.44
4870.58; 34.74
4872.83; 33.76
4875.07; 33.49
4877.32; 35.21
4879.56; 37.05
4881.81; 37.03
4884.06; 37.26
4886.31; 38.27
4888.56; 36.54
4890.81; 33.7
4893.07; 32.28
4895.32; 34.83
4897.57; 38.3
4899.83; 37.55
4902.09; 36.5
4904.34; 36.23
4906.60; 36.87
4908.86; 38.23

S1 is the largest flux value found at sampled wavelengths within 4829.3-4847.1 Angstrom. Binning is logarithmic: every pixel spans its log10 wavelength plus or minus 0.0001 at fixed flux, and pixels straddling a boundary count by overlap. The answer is 39.78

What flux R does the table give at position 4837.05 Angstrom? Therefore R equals 38.82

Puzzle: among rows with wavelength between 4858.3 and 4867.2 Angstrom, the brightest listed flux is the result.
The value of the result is 34.09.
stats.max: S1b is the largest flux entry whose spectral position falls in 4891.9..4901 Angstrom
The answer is 38.3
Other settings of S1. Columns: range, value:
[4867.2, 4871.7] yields 35.44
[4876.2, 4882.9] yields 37.05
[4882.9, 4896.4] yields 38.27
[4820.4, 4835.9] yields 40.68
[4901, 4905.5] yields 36.5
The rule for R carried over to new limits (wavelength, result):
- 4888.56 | 36.54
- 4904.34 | 36.23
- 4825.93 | 37.89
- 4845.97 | 39.78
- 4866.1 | 33.01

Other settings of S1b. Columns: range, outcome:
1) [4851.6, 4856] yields 37.16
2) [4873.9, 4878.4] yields 35.21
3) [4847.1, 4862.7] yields 39.15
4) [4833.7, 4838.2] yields 38.82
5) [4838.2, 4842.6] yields 38.7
